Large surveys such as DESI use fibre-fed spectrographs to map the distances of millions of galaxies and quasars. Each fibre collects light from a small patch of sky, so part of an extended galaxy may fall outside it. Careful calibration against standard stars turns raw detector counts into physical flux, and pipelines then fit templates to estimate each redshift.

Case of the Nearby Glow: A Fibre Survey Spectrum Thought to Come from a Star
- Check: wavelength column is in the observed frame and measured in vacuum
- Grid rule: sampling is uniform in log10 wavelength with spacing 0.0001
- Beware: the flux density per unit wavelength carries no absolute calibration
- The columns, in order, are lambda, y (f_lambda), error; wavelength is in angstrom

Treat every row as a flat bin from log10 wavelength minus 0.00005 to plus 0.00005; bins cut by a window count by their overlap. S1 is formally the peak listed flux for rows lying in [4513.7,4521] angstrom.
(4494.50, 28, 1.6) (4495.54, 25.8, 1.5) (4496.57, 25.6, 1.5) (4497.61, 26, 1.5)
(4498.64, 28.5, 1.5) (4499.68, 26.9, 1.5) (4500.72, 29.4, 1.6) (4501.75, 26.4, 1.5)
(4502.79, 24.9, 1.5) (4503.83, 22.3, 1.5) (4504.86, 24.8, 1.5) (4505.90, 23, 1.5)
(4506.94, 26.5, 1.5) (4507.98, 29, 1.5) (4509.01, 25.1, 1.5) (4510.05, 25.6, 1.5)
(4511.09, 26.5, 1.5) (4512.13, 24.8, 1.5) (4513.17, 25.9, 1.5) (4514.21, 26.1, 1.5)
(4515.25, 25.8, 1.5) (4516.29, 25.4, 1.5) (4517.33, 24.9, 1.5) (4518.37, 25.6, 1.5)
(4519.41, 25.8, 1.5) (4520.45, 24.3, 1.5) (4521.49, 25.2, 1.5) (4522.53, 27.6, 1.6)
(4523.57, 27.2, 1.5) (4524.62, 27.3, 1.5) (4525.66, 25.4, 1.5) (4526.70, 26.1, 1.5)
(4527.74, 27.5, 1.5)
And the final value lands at 26.1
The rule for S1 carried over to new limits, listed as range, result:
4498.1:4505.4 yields 29.4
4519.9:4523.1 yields 27.6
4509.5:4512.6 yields 26.5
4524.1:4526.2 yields 27.3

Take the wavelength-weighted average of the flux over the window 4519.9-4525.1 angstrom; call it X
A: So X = 26.3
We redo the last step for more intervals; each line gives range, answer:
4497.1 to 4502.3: 27.4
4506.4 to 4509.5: 26.9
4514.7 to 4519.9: 25.5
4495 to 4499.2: 26.5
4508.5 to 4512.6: 25.5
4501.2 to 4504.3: 24.6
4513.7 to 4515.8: 25.9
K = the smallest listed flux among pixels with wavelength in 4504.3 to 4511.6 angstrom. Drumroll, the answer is 23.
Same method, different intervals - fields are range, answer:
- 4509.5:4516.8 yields 24.8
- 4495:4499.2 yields 25.6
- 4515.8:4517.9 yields 24.9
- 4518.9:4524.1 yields 24.3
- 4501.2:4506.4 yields 22.3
